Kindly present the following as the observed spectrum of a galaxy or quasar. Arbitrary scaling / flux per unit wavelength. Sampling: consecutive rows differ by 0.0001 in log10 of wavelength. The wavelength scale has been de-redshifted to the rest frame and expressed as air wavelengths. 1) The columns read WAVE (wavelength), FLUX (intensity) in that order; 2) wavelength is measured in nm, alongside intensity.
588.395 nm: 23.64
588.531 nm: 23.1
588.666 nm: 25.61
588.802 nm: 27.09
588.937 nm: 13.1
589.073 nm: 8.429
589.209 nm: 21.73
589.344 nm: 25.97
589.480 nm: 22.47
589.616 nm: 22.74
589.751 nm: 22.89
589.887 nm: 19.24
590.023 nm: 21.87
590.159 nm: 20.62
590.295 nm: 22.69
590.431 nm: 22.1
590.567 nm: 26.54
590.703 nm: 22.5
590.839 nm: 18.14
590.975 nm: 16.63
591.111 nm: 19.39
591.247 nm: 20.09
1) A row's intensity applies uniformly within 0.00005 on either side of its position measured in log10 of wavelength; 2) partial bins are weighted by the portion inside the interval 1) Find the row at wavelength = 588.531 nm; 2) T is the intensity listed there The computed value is 23.1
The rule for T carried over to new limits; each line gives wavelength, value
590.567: 26.54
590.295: 22.69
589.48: 22.47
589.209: 21.73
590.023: 21.87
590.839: 18.14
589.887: 19.24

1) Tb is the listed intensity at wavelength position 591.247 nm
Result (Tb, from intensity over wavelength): 20.09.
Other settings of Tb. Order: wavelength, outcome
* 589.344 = 25.97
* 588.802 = 27.09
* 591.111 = 19.39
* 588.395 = 23.64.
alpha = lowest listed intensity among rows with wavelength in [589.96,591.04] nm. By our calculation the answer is 16.63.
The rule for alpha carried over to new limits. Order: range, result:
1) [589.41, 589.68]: 22.47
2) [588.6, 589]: 13.1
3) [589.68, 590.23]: 19.24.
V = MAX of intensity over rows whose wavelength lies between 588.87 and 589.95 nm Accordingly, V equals 25.97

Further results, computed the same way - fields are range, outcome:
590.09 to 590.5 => 22.69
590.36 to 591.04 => 26.54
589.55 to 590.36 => 22.89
